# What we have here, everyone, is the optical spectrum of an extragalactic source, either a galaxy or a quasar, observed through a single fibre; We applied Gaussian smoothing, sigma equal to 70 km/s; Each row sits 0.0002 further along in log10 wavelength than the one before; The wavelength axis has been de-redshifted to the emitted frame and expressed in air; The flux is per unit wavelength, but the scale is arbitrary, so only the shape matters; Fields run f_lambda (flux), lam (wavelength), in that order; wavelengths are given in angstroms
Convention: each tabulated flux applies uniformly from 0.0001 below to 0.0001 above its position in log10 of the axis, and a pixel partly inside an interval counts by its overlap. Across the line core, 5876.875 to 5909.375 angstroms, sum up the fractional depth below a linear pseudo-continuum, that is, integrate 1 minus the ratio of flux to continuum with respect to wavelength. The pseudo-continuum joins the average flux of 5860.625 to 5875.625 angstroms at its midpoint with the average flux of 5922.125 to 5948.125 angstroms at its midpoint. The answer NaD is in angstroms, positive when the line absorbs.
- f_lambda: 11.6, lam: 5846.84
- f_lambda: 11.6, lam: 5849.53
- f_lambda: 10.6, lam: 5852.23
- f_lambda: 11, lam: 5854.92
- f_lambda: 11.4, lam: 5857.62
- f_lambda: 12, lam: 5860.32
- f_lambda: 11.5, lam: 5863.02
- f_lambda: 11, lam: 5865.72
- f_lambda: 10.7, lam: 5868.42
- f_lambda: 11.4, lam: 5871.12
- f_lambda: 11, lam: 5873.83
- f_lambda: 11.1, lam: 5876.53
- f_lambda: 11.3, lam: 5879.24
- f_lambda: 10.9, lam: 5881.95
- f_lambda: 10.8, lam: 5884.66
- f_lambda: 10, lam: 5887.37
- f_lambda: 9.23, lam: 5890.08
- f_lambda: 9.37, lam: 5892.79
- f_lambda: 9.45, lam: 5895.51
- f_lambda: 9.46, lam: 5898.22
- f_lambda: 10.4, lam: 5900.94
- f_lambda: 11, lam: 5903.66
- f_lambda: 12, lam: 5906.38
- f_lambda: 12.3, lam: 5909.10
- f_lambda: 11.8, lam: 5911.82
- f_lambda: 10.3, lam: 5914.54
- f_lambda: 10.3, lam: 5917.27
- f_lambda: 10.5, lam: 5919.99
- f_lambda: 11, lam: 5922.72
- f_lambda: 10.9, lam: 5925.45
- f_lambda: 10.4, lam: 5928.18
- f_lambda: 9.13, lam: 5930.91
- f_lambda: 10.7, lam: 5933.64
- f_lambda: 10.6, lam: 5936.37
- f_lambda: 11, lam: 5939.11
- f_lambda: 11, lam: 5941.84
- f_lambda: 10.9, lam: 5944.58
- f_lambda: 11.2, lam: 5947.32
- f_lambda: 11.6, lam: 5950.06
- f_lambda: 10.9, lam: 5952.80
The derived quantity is 1.5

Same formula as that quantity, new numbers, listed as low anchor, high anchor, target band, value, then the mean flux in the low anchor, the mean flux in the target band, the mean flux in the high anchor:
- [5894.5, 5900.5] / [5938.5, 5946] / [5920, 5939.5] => 0.1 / 9.6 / 10.5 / 11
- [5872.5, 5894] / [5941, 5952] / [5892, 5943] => 1.0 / 10.5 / 10.6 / 11.2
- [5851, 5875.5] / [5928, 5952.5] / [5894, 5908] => 0.6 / 11.2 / 10.5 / 10.8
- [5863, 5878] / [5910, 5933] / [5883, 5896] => 1.3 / 11.1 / 9.82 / 10.6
